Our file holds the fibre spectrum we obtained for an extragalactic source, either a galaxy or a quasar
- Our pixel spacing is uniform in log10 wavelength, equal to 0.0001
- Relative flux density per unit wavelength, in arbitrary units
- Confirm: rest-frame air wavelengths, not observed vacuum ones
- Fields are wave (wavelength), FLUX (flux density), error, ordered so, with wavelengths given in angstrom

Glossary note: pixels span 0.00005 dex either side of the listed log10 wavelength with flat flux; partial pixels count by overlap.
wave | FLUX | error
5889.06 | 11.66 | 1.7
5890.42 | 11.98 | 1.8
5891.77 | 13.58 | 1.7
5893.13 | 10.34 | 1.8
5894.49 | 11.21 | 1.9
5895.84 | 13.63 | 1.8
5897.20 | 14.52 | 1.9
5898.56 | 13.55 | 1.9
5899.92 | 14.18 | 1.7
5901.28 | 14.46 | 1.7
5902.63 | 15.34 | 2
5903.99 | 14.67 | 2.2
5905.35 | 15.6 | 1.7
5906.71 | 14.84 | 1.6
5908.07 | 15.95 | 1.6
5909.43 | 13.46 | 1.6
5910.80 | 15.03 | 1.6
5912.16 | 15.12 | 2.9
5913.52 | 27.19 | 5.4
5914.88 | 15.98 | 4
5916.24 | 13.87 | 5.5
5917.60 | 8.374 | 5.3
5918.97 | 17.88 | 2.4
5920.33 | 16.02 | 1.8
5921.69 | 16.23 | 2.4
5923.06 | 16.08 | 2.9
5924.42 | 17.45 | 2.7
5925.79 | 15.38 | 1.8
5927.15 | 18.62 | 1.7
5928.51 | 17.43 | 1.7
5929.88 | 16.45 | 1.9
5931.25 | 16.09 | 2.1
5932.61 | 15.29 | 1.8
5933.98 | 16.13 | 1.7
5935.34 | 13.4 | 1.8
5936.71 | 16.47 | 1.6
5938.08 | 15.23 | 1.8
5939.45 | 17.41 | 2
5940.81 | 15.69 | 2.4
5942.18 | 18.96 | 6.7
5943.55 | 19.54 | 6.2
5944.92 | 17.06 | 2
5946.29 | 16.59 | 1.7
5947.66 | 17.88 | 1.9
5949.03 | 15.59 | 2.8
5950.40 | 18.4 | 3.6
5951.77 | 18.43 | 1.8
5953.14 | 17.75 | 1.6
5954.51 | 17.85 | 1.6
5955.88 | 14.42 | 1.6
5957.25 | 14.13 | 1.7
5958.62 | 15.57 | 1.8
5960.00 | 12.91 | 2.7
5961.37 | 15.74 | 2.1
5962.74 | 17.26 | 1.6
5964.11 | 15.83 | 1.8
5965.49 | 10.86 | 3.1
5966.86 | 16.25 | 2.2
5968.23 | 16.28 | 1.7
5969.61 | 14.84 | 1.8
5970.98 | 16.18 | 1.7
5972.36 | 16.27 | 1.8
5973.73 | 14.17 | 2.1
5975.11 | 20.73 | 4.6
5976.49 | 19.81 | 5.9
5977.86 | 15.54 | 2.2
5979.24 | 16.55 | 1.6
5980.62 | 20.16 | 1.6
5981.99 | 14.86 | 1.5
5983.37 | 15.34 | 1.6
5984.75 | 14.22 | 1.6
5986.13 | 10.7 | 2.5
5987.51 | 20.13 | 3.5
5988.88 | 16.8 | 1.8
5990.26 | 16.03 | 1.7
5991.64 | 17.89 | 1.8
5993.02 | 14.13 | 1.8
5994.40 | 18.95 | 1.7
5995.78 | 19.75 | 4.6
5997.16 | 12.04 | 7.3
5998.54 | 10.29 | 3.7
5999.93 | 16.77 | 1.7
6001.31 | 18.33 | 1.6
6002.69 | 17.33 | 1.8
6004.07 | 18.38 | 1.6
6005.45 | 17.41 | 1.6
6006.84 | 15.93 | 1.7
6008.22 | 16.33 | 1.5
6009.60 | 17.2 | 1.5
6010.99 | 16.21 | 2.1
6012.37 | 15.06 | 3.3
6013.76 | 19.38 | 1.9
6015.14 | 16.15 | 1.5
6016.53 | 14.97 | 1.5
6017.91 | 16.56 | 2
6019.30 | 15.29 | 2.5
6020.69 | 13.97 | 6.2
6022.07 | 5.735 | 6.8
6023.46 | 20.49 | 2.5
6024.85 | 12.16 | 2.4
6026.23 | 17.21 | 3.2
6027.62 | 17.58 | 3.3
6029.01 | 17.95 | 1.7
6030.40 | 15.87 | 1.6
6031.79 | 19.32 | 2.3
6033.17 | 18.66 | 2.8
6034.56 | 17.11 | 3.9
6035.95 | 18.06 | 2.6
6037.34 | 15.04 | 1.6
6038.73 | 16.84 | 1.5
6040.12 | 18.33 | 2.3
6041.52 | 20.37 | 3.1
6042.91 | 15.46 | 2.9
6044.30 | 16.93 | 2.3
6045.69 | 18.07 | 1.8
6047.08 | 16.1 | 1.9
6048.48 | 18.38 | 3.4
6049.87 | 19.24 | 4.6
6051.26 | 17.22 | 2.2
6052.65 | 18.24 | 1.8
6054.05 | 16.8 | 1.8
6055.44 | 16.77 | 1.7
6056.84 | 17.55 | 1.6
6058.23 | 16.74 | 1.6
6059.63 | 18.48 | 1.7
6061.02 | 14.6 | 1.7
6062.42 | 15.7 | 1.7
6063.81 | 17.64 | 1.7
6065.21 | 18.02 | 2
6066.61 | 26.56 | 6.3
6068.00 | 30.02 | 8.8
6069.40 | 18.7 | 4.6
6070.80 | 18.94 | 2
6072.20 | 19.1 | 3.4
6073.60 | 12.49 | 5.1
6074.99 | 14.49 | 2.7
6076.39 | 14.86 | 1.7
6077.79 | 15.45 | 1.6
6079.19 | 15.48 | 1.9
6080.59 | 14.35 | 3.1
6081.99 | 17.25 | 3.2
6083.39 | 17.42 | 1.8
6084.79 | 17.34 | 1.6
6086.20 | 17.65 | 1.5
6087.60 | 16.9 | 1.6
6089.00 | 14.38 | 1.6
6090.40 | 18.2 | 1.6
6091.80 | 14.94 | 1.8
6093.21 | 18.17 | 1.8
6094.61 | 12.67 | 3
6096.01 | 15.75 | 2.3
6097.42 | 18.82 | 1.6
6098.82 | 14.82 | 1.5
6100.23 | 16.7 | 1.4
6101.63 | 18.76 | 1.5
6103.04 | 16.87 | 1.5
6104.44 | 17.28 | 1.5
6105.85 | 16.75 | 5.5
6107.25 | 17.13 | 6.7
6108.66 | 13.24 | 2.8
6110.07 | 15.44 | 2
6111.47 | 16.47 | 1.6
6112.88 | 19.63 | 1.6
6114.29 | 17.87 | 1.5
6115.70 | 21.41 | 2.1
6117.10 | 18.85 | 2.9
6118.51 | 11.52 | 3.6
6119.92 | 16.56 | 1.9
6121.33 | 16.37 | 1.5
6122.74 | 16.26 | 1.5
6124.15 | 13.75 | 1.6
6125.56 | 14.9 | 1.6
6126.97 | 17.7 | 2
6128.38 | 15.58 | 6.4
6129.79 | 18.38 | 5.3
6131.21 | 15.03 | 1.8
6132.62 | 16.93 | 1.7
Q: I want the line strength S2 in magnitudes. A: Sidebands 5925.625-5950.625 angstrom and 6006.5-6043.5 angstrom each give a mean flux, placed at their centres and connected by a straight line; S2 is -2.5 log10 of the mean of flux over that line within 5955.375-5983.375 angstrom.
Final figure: 0.046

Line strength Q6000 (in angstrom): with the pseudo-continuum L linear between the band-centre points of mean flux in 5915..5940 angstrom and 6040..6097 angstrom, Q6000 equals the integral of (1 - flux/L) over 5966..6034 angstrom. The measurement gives 1.2 angstrom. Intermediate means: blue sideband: 15.8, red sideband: 17.4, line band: 16.3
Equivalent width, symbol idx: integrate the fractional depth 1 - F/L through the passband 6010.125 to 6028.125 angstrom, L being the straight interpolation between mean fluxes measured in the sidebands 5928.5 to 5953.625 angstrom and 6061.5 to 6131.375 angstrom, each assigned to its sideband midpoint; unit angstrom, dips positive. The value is 1.5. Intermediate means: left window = 16.8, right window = 17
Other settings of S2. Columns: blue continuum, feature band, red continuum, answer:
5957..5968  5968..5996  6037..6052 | -0.072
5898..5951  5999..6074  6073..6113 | -0.074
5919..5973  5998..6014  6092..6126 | -0.011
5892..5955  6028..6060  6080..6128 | -0.078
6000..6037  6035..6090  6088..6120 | -0.059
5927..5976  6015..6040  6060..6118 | 0.047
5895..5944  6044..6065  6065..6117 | -0.016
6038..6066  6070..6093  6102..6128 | 0.049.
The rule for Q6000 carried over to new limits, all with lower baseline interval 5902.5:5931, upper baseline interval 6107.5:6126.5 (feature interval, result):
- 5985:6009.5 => -0.2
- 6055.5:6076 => -2.7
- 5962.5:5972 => 0.5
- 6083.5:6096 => 0.0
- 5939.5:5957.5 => -1.2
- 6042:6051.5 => -0.7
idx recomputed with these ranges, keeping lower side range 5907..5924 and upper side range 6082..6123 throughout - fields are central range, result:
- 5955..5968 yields 1.0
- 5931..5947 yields -0.5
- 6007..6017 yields -0.1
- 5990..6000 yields 0.4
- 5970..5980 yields -0.5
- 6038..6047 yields -0.6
